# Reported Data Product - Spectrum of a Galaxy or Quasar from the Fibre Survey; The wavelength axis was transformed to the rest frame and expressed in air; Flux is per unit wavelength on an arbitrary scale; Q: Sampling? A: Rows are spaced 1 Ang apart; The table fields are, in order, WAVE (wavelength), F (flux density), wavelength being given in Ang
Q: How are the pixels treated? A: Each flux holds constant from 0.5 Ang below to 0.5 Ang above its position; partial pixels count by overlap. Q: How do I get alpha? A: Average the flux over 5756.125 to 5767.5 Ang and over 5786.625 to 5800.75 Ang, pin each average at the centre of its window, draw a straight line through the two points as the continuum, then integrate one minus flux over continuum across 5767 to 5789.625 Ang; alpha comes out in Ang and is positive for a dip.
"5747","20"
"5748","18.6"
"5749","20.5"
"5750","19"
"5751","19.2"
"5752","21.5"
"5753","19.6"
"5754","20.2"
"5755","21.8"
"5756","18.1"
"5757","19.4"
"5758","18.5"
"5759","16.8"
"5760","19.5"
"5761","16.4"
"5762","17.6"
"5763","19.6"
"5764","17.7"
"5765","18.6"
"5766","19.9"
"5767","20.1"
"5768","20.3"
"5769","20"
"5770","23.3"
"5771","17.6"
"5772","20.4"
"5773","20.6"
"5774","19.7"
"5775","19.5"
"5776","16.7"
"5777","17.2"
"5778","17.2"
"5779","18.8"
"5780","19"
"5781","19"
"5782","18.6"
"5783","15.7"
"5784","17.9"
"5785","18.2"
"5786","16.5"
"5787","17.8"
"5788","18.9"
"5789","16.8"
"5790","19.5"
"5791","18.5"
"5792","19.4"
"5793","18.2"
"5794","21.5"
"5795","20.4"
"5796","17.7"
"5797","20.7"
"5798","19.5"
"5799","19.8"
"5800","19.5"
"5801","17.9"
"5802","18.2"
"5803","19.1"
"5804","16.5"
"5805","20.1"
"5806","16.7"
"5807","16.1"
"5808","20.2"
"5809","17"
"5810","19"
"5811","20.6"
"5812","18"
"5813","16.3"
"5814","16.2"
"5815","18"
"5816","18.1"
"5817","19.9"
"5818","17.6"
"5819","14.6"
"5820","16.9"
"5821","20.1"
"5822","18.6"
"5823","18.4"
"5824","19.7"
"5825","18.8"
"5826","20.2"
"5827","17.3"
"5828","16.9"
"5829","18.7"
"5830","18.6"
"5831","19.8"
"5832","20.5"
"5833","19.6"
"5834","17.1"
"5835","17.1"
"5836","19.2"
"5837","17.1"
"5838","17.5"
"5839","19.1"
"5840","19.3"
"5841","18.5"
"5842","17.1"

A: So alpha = 0.2 Ang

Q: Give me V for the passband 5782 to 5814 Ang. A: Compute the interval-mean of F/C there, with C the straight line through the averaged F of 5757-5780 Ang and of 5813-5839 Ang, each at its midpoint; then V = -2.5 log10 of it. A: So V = 0.01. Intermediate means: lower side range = 18.9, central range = 18.4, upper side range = 18.2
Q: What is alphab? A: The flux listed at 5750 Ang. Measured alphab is 19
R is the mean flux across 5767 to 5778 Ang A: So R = 19.4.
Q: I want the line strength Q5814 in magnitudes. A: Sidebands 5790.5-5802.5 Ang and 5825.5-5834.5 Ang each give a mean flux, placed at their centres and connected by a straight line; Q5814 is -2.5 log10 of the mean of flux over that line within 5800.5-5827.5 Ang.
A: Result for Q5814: 0.05 mag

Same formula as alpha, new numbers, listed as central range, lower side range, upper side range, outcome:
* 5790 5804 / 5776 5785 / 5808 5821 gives -1.0 Ang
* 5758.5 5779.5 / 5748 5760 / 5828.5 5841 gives 0.4 Ang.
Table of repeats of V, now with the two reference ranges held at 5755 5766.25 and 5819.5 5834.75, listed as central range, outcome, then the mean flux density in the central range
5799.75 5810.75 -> 0.024 mag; 18.2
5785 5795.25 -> -0.005 mag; 18.7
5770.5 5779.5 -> -0.005 mag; 18.6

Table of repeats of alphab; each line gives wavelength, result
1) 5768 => 20.3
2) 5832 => 20.5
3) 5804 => 16.5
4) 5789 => 16.8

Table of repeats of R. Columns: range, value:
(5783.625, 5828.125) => 18.4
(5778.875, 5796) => 18.5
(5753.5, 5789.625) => 18.7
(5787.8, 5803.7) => 19.1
